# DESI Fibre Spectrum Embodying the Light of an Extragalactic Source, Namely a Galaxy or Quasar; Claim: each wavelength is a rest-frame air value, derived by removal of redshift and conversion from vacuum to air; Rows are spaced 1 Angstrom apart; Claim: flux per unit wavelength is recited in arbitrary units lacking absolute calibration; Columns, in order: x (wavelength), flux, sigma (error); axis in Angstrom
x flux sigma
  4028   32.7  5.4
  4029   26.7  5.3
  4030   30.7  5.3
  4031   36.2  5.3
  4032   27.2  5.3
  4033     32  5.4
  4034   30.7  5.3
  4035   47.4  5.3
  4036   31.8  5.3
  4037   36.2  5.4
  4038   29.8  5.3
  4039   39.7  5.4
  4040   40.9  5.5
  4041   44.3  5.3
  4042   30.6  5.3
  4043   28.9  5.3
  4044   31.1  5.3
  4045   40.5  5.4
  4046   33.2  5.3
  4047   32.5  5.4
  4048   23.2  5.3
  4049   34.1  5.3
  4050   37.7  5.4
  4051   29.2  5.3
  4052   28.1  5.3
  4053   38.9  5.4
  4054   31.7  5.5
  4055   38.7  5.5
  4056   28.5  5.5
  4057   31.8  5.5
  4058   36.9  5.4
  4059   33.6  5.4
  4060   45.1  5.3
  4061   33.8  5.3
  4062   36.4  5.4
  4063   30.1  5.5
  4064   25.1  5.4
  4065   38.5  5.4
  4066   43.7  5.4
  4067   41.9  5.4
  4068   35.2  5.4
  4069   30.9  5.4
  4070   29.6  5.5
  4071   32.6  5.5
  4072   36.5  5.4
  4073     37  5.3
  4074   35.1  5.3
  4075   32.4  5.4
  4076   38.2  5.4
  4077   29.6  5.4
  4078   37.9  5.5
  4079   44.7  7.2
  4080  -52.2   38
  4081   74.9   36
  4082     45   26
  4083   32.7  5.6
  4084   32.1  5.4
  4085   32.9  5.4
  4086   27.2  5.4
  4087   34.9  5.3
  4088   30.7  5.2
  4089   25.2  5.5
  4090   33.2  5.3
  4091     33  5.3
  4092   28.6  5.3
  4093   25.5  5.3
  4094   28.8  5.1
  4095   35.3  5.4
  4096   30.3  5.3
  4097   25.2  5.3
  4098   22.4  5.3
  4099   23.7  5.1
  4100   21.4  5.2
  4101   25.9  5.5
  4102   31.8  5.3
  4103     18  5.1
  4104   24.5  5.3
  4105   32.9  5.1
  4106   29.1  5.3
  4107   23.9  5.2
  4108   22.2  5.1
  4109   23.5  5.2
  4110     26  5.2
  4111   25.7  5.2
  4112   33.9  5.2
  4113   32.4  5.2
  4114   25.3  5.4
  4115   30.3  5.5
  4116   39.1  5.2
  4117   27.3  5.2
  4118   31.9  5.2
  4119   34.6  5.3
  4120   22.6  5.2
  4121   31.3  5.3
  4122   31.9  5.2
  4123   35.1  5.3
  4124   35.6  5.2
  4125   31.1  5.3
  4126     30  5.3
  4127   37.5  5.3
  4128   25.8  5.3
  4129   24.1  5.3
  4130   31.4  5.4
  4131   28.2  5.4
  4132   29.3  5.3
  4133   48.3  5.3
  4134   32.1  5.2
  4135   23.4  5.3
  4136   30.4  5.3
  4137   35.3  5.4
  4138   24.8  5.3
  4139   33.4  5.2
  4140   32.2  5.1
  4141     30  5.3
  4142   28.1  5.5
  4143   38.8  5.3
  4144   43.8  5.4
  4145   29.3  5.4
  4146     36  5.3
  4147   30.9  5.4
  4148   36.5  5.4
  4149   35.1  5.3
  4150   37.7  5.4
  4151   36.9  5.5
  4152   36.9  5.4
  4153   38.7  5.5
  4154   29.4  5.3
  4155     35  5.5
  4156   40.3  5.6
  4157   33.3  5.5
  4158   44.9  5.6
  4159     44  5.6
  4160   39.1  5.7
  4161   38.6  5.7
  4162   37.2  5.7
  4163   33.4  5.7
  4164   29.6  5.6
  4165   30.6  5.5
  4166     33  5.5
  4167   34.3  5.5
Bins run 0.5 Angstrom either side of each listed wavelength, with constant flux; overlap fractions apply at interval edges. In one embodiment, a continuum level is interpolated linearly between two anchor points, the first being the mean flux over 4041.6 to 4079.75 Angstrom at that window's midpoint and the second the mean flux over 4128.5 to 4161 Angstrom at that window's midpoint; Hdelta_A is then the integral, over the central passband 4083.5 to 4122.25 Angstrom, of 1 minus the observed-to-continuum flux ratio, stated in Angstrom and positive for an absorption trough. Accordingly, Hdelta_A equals 6.3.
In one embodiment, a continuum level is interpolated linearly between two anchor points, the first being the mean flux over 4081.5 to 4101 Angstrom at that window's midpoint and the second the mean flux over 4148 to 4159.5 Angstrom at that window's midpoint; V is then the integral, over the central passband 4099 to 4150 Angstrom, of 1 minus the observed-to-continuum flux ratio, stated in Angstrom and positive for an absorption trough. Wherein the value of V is 5.2 Angstrom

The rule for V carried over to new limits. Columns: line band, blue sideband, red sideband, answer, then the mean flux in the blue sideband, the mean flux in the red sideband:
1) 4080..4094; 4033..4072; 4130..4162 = 1.18 Angstrom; 34.5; 34.8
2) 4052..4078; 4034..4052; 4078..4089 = -2.06 Angstrom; 34.5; 30.4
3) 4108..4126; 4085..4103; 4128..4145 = 0.01 Angstrom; 28.3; 31.8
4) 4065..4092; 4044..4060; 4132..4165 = 0.81 Angstrom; 33.5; 34.9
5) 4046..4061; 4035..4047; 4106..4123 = 0.38 Angstrom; 35.6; 29.1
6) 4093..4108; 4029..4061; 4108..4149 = 2.70 Angstrom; 34.1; 31.4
